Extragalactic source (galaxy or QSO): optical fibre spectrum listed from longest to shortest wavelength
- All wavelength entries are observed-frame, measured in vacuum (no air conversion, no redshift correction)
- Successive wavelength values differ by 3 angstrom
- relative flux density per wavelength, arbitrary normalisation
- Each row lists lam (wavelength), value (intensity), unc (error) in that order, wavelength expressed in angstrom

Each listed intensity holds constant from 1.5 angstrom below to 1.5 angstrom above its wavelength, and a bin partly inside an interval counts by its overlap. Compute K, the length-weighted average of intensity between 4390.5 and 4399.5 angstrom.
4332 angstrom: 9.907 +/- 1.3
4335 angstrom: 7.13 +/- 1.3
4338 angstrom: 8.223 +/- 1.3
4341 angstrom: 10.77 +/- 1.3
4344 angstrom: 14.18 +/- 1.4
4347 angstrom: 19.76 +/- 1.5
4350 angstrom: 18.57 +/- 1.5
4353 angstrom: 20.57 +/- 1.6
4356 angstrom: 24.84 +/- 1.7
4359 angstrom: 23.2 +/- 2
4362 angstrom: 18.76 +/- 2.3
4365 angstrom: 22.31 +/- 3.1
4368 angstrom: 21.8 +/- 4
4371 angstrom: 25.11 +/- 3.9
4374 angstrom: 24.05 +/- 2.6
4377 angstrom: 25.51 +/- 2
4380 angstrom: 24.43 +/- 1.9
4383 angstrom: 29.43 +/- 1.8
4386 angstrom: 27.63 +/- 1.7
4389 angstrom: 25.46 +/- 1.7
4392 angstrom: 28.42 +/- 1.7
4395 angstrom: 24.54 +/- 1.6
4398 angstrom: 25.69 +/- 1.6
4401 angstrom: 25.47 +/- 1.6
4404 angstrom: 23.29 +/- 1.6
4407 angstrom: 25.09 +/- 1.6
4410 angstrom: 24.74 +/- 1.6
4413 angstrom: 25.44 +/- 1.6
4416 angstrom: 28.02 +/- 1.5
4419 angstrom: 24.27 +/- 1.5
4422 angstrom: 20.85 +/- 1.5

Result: 26.2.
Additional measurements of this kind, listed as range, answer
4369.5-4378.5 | 24.9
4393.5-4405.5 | 24.7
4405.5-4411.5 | 24.9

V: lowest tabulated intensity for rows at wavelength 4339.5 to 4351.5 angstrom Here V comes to 10.77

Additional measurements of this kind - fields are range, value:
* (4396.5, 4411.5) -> 23.29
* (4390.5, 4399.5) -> 24.54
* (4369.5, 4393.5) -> 24.05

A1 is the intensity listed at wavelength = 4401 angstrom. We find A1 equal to 25.47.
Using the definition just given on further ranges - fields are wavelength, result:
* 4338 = 8.223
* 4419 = 24.27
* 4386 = 27.63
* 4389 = 25.46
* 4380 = 24.43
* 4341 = 10.77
